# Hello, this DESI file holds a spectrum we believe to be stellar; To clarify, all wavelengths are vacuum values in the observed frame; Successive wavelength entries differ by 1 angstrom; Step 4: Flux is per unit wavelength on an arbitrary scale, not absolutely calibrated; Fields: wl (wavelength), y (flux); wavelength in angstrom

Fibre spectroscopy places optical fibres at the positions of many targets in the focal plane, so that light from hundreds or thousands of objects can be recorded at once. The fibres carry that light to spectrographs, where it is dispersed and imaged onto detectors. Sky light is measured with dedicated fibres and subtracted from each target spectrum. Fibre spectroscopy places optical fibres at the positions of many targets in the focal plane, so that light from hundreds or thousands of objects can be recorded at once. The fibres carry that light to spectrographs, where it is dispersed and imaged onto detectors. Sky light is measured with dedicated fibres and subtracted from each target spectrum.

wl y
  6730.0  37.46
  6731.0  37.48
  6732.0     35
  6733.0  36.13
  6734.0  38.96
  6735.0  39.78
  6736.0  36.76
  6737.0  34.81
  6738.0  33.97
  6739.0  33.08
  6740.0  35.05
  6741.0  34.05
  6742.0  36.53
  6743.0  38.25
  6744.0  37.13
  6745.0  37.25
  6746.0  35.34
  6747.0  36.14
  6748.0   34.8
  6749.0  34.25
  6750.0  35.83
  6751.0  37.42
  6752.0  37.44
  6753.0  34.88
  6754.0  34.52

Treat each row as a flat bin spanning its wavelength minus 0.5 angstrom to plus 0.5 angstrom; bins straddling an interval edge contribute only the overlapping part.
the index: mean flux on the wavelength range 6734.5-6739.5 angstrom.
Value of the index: 35.7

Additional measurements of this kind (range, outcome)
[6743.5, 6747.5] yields 36.5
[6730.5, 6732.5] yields 36.2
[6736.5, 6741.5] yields 34.2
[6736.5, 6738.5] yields 34.4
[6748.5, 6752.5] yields 36.2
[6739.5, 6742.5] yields 35.2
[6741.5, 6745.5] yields 37.3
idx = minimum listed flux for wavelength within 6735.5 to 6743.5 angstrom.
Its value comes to 33.08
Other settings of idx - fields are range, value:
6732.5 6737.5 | 34.81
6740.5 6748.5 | 34.05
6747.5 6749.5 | 34.25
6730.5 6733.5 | 35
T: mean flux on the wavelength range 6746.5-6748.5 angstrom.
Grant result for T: 35.5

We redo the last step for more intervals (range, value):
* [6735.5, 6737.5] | 35.8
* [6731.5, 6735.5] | 37.5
